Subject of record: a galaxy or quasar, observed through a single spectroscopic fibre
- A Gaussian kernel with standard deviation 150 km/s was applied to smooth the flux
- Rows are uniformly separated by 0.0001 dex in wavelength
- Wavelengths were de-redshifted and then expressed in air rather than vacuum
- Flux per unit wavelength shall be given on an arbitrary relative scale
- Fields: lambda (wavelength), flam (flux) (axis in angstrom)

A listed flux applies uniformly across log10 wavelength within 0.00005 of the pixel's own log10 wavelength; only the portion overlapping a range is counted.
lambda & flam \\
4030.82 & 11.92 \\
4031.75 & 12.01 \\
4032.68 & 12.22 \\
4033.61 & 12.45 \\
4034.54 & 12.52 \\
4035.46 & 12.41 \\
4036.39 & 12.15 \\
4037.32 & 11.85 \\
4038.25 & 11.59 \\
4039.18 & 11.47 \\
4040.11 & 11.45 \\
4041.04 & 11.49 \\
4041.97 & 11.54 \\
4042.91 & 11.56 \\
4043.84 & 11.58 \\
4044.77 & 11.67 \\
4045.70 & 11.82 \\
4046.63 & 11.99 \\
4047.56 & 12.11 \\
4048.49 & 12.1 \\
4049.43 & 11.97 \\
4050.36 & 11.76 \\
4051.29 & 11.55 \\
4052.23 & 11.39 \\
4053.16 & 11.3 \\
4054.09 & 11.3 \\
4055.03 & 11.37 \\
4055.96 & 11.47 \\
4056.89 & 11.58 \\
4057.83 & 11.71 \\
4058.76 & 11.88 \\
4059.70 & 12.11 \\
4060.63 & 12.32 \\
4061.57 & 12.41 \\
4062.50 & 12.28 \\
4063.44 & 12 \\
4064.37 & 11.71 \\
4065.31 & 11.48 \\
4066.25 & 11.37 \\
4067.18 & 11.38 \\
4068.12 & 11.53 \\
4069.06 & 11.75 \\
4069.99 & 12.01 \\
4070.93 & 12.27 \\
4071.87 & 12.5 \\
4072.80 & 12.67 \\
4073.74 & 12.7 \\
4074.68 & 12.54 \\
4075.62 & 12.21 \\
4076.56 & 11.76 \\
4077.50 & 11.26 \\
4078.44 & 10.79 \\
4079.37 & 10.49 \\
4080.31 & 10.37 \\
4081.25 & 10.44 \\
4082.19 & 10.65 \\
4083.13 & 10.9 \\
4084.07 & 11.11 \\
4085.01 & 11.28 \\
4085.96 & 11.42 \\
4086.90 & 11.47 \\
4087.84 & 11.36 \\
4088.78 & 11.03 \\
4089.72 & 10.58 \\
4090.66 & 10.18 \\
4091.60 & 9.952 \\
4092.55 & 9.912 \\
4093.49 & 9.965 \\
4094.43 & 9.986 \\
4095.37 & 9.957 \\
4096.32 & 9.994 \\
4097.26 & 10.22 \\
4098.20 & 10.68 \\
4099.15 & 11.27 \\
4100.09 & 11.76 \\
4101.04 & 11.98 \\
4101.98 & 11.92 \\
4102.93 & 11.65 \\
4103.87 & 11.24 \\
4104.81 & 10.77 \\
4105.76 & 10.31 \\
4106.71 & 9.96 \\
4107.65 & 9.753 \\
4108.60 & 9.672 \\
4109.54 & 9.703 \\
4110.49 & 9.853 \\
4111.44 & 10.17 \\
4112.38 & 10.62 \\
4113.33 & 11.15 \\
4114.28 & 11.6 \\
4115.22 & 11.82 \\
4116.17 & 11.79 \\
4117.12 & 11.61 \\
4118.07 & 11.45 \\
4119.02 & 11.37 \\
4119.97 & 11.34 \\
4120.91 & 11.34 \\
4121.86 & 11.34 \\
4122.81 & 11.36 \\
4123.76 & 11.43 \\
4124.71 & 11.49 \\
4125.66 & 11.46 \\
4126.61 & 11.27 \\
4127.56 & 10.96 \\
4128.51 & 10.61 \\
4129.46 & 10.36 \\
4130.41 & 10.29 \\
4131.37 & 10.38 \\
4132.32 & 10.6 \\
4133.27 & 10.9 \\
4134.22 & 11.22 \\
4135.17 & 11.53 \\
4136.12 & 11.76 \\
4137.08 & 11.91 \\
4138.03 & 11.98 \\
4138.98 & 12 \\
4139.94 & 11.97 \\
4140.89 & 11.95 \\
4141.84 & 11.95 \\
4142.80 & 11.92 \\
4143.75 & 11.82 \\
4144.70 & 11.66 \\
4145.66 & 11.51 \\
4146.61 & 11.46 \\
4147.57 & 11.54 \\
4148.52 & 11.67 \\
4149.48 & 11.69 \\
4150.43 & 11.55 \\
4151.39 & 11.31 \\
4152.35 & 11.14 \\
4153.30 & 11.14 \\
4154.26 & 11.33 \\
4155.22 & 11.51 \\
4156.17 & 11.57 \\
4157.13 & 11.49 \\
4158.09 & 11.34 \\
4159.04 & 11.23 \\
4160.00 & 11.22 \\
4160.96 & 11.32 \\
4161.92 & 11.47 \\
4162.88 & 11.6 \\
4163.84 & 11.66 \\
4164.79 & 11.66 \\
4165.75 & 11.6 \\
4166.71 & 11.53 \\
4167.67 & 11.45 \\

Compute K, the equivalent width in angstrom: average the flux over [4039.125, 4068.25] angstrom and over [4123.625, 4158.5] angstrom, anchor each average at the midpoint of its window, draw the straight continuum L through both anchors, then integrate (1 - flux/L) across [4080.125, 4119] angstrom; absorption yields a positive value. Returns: 2.6 angstrom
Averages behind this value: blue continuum 11.7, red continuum 11.4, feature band 10.8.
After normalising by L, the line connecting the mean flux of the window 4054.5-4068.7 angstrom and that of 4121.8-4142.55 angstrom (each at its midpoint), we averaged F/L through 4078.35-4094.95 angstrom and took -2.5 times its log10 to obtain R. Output 0.09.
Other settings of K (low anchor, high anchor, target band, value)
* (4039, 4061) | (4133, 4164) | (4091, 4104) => 1.00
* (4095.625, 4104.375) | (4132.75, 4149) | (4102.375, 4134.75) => 1.39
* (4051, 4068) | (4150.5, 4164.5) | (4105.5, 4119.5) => 0.97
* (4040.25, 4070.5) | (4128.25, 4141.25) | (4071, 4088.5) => 0.20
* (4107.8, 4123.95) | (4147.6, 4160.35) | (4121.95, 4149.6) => -0.44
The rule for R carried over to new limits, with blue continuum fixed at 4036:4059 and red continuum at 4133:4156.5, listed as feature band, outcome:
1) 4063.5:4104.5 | 0.04 mag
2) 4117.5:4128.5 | 0.03 mag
